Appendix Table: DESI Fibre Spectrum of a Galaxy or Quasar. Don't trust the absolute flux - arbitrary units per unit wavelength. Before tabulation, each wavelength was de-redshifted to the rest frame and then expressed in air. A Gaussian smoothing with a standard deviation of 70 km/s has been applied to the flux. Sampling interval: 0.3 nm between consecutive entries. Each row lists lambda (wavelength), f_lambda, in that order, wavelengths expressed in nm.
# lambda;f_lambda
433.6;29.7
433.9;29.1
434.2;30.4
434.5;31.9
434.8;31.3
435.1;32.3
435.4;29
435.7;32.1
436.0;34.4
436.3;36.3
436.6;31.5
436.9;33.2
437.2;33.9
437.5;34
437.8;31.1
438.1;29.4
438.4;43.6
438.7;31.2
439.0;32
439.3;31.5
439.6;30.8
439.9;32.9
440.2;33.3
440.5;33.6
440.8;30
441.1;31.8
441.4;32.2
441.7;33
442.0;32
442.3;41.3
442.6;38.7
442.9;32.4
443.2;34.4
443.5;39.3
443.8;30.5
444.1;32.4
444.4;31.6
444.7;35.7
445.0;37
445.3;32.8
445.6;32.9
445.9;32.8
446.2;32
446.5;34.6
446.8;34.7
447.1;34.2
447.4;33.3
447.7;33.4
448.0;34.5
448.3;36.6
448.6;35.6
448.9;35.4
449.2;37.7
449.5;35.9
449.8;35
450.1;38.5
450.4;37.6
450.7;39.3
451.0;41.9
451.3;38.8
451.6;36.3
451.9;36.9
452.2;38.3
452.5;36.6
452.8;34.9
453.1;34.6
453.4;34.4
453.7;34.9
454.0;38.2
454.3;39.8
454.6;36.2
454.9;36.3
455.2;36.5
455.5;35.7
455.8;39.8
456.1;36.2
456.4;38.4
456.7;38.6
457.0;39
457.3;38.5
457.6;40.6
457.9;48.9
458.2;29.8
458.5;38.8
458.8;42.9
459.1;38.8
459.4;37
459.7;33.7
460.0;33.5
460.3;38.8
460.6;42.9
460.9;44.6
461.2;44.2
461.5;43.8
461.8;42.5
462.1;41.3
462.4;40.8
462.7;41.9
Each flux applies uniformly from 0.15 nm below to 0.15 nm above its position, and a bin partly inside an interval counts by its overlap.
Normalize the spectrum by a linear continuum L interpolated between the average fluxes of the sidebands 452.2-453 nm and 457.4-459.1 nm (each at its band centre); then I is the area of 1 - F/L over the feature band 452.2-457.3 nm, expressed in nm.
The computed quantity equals 0.09 nm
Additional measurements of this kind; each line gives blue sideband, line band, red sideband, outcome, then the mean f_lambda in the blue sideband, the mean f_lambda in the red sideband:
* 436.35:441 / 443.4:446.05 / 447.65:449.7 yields 0.06 nm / 32.9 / 35.7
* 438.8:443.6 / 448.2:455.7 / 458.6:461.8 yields 0.08 nm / 33.6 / 40.1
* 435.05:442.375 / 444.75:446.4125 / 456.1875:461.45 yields 0.07 nm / 33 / 39.4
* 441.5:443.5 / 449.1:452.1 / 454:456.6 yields -0.09 nm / 35.5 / 37.4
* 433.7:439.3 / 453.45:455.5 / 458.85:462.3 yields 0.08 nm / 32.5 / 40.2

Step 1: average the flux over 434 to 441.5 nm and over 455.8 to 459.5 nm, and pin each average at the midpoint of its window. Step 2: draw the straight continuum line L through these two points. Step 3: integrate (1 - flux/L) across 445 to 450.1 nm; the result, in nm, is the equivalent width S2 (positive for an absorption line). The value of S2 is 0.15 nm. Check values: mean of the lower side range 32.5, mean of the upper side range 39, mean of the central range 34.7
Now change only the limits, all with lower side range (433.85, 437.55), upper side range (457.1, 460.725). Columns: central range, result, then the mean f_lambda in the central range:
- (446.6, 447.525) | 0.034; 34.1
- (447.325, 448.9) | 0.039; 34.8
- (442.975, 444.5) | 0.038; 33.6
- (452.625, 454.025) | 0.074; 35.2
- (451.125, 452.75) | -0.024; 37.3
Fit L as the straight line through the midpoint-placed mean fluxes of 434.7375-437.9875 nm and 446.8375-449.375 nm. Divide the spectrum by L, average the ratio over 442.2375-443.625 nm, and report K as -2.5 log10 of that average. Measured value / -0.09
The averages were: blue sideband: 32.6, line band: 36.9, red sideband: 35.1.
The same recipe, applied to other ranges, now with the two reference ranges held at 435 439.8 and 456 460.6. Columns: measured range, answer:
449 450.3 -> -0.02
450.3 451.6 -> -0.08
